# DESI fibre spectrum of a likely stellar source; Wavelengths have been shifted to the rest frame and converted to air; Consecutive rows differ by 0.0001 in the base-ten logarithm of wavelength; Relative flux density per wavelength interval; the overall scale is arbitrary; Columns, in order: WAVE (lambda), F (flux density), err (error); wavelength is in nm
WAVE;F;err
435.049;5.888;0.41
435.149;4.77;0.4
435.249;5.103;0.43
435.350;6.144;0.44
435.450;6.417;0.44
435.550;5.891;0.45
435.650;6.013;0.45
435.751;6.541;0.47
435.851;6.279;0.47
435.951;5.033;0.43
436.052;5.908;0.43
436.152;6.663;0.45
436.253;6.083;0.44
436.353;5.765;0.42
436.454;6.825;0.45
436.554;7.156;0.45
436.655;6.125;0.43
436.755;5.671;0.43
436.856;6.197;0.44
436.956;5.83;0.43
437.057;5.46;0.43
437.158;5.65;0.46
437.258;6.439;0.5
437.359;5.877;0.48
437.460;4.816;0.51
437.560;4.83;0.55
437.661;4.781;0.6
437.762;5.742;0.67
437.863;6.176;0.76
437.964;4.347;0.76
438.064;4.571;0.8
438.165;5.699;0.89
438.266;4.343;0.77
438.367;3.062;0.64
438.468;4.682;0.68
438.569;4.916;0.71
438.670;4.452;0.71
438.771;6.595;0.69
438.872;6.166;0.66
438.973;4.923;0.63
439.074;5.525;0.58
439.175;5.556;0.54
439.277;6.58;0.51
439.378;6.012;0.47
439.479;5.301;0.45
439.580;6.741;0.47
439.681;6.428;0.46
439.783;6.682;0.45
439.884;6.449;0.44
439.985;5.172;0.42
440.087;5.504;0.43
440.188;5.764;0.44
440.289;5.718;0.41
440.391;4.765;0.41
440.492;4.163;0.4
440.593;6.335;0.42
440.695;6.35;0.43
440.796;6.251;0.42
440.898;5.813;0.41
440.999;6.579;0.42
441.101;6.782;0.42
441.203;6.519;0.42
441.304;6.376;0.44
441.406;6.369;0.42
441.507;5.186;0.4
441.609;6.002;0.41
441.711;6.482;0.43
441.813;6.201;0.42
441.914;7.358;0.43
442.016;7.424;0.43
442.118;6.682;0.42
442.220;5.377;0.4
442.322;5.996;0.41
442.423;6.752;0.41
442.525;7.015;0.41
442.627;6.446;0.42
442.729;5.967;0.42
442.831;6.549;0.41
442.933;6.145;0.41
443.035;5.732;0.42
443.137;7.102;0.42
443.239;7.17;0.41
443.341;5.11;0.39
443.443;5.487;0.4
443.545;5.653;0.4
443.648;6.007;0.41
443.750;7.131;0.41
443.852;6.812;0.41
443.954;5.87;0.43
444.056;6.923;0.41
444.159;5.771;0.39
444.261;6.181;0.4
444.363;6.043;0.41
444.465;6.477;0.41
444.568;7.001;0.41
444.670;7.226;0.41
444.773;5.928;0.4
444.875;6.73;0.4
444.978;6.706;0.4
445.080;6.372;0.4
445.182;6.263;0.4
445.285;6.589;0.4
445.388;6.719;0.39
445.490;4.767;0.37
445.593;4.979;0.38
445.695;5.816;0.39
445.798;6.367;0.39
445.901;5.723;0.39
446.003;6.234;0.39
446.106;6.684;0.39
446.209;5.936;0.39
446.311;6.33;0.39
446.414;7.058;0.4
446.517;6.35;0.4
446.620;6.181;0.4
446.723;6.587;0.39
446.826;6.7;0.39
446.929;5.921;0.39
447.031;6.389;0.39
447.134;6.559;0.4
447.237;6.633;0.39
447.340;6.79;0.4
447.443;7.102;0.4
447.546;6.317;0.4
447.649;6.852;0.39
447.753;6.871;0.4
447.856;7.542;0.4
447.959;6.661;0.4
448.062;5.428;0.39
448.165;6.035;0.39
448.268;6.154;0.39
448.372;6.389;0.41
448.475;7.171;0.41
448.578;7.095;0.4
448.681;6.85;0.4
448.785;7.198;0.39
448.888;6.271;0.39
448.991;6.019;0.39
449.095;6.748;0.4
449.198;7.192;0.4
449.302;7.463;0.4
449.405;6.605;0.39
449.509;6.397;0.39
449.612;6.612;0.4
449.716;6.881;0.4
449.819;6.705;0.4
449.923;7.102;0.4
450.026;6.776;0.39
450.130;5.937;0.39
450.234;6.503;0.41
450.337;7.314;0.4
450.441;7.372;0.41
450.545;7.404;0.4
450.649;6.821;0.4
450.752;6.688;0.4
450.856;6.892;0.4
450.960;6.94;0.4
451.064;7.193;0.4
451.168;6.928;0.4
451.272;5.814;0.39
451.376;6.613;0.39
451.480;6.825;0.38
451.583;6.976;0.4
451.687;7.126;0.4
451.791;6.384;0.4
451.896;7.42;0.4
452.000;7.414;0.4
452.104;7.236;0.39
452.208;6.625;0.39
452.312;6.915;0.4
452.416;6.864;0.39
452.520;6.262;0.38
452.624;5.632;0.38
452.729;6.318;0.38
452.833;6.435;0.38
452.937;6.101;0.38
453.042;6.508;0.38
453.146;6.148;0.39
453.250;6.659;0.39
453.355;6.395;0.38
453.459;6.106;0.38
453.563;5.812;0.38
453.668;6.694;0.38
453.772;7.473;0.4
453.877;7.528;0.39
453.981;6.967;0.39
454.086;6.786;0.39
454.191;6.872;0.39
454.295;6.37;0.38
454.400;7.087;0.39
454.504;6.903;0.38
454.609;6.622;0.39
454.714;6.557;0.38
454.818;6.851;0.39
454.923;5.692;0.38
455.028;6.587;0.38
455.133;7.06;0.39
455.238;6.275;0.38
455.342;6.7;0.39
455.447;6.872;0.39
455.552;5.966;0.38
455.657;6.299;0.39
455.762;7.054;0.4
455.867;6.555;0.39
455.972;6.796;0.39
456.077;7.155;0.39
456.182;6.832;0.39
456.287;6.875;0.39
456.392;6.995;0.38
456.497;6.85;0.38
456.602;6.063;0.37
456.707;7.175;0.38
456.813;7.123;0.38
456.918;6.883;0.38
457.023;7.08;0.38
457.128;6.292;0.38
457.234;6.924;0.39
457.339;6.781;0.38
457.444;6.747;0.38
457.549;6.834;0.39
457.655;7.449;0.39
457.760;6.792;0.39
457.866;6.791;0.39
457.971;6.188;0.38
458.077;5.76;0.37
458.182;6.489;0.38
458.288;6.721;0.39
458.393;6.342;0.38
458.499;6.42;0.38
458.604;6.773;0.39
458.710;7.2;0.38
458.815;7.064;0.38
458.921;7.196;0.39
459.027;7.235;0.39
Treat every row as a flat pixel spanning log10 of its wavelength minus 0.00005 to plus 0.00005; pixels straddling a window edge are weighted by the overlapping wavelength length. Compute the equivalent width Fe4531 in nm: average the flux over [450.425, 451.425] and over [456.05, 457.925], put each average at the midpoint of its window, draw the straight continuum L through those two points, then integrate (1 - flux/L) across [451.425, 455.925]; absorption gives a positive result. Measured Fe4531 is 0.13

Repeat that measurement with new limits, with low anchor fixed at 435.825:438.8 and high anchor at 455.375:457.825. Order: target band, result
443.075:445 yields -0.13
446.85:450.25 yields -0.21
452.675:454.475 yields 0.00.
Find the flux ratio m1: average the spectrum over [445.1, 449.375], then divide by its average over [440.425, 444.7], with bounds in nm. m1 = 1.03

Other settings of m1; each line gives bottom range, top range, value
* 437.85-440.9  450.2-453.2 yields 1.23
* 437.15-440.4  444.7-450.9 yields 1.20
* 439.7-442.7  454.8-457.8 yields 1.09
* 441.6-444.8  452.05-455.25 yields 1.03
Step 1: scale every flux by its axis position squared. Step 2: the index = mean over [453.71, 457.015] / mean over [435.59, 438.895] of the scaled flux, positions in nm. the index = 1.31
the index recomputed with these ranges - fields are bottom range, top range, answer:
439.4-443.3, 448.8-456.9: 1.14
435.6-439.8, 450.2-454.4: 1.27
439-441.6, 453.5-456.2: 1.20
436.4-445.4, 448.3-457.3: 1.18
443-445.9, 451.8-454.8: 1.11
